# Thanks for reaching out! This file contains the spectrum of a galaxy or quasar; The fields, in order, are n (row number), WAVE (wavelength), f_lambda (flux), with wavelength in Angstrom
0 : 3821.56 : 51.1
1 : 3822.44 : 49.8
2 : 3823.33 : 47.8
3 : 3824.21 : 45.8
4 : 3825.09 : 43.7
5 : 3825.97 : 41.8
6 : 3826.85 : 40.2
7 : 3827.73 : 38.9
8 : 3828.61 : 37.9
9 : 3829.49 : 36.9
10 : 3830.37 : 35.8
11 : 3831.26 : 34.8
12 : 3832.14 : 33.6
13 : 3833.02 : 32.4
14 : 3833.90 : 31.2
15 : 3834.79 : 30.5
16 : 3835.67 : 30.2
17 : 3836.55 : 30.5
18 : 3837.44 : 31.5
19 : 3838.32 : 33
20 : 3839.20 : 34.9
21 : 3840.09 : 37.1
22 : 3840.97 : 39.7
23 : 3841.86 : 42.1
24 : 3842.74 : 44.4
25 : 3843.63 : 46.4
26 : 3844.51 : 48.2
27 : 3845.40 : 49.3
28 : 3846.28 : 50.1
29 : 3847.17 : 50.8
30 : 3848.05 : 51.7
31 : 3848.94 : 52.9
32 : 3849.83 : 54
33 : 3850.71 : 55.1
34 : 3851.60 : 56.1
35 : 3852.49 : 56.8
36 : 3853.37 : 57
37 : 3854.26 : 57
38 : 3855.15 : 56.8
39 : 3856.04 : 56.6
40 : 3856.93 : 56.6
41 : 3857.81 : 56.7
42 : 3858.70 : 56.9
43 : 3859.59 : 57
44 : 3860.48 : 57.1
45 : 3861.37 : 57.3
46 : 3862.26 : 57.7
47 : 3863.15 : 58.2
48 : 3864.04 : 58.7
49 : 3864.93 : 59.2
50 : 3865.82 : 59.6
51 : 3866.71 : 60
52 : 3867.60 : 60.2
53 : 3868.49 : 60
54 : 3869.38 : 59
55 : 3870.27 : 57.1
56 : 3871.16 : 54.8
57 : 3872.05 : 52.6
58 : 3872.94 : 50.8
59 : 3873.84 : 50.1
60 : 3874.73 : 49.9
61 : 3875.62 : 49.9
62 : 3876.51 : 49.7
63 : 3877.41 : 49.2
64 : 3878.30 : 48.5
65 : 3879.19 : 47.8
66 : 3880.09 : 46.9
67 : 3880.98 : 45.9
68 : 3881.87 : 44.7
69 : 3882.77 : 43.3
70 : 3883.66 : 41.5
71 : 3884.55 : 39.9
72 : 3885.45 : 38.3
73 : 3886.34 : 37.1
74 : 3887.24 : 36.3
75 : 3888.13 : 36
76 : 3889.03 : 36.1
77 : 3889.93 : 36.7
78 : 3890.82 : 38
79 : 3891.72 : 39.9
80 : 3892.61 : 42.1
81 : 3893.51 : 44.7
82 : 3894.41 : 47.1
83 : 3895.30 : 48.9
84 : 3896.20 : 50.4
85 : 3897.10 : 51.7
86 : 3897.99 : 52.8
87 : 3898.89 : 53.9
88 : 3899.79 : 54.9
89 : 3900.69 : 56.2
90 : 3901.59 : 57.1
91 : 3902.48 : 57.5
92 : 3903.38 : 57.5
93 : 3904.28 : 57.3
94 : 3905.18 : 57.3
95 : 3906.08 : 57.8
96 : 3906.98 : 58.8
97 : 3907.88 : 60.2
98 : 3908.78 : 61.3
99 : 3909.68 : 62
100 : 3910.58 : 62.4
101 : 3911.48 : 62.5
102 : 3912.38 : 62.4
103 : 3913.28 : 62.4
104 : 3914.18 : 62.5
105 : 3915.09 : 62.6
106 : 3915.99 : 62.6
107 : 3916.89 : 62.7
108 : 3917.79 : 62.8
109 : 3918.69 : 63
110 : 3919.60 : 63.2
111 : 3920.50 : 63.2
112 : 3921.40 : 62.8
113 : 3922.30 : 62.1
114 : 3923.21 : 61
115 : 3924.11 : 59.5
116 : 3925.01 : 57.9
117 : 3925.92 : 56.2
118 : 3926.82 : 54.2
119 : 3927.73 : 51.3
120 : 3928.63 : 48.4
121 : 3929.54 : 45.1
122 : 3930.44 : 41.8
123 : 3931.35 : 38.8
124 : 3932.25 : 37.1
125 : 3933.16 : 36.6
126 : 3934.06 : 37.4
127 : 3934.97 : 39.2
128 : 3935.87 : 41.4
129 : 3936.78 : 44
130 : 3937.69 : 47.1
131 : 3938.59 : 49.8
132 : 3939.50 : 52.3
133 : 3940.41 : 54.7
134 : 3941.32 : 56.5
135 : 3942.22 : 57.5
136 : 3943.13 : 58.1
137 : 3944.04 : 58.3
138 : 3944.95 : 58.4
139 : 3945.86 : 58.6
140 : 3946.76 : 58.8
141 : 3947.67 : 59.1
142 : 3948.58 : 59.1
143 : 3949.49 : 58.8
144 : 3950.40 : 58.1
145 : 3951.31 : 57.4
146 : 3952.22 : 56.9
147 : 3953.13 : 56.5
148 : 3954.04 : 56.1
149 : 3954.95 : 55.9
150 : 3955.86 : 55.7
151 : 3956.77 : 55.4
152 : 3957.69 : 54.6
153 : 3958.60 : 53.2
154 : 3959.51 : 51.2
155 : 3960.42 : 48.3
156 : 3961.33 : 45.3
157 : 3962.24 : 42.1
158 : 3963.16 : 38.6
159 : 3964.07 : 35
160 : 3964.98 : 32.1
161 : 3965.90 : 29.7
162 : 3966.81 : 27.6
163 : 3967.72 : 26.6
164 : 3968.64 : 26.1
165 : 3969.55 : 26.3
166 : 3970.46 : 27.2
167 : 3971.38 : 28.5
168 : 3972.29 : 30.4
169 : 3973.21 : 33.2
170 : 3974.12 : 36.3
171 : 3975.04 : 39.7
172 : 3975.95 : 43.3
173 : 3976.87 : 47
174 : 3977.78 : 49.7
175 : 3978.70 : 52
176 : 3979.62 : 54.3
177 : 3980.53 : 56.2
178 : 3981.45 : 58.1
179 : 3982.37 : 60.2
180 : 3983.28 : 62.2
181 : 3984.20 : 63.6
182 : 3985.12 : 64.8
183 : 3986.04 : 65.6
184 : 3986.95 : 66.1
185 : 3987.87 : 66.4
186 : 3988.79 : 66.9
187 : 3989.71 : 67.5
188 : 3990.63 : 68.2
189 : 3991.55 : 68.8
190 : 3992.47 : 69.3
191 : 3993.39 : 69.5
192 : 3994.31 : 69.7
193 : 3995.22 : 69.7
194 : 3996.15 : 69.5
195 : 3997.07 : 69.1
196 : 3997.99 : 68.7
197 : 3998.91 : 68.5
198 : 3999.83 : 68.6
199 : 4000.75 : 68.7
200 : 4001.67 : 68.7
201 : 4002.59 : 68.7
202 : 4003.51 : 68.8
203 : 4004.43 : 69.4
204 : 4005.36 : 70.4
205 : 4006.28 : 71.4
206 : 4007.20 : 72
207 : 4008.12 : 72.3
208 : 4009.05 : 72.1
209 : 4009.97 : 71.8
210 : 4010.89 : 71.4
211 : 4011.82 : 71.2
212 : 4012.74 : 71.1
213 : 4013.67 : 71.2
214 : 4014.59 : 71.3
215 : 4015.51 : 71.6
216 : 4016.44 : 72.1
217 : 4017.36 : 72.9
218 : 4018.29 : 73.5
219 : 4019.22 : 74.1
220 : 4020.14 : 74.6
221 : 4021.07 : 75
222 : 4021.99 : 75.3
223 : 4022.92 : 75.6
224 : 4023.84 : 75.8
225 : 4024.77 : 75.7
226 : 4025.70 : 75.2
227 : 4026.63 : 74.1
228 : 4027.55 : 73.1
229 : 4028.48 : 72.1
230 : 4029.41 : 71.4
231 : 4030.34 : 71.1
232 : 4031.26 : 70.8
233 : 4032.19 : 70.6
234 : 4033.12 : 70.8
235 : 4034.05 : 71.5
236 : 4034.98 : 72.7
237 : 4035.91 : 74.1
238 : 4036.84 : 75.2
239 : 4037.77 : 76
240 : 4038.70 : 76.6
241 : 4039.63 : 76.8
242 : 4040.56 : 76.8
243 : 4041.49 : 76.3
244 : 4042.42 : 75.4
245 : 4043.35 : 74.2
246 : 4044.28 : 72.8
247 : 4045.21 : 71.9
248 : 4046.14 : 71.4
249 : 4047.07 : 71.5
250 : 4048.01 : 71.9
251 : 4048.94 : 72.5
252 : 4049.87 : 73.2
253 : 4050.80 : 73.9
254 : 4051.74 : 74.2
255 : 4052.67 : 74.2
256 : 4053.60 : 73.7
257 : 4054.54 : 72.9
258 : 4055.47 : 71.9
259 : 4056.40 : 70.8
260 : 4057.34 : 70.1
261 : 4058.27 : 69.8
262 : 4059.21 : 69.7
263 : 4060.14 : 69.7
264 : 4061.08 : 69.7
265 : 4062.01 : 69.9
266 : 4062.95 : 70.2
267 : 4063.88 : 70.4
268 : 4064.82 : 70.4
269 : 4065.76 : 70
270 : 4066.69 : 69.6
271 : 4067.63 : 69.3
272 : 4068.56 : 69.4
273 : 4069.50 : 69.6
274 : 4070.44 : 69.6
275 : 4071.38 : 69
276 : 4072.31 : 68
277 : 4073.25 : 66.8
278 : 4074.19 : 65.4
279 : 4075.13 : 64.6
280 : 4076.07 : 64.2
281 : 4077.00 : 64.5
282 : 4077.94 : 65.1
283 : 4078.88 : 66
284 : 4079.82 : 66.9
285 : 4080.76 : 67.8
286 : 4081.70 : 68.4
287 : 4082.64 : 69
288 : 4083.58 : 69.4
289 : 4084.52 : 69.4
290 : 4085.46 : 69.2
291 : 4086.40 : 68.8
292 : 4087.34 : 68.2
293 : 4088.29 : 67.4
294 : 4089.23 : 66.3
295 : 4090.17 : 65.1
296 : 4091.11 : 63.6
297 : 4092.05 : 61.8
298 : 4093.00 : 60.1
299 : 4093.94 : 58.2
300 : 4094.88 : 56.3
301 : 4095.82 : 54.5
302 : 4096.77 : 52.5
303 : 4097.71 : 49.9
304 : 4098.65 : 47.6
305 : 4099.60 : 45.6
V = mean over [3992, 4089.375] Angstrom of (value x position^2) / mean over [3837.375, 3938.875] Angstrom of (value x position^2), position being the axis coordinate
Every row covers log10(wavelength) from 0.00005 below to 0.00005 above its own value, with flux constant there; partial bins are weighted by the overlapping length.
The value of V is 1.5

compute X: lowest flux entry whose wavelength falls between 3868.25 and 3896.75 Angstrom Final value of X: 36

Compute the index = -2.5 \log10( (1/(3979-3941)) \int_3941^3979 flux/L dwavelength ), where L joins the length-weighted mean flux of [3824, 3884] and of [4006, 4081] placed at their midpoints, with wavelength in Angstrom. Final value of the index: 0.29 mag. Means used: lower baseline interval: 48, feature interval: 46.6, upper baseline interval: 71.6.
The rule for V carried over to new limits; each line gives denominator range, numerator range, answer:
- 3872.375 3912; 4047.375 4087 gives 1.54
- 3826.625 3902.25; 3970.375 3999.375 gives 1.29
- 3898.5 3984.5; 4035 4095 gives 1.44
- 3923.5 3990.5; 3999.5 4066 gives 1.52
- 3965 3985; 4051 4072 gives 1.75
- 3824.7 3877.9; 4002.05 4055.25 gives 1.65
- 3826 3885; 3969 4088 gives 1.53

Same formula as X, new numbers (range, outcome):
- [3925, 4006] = 26.1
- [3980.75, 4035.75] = 58.1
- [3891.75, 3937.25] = 36.6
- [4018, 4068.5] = 69.3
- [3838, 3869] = 33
